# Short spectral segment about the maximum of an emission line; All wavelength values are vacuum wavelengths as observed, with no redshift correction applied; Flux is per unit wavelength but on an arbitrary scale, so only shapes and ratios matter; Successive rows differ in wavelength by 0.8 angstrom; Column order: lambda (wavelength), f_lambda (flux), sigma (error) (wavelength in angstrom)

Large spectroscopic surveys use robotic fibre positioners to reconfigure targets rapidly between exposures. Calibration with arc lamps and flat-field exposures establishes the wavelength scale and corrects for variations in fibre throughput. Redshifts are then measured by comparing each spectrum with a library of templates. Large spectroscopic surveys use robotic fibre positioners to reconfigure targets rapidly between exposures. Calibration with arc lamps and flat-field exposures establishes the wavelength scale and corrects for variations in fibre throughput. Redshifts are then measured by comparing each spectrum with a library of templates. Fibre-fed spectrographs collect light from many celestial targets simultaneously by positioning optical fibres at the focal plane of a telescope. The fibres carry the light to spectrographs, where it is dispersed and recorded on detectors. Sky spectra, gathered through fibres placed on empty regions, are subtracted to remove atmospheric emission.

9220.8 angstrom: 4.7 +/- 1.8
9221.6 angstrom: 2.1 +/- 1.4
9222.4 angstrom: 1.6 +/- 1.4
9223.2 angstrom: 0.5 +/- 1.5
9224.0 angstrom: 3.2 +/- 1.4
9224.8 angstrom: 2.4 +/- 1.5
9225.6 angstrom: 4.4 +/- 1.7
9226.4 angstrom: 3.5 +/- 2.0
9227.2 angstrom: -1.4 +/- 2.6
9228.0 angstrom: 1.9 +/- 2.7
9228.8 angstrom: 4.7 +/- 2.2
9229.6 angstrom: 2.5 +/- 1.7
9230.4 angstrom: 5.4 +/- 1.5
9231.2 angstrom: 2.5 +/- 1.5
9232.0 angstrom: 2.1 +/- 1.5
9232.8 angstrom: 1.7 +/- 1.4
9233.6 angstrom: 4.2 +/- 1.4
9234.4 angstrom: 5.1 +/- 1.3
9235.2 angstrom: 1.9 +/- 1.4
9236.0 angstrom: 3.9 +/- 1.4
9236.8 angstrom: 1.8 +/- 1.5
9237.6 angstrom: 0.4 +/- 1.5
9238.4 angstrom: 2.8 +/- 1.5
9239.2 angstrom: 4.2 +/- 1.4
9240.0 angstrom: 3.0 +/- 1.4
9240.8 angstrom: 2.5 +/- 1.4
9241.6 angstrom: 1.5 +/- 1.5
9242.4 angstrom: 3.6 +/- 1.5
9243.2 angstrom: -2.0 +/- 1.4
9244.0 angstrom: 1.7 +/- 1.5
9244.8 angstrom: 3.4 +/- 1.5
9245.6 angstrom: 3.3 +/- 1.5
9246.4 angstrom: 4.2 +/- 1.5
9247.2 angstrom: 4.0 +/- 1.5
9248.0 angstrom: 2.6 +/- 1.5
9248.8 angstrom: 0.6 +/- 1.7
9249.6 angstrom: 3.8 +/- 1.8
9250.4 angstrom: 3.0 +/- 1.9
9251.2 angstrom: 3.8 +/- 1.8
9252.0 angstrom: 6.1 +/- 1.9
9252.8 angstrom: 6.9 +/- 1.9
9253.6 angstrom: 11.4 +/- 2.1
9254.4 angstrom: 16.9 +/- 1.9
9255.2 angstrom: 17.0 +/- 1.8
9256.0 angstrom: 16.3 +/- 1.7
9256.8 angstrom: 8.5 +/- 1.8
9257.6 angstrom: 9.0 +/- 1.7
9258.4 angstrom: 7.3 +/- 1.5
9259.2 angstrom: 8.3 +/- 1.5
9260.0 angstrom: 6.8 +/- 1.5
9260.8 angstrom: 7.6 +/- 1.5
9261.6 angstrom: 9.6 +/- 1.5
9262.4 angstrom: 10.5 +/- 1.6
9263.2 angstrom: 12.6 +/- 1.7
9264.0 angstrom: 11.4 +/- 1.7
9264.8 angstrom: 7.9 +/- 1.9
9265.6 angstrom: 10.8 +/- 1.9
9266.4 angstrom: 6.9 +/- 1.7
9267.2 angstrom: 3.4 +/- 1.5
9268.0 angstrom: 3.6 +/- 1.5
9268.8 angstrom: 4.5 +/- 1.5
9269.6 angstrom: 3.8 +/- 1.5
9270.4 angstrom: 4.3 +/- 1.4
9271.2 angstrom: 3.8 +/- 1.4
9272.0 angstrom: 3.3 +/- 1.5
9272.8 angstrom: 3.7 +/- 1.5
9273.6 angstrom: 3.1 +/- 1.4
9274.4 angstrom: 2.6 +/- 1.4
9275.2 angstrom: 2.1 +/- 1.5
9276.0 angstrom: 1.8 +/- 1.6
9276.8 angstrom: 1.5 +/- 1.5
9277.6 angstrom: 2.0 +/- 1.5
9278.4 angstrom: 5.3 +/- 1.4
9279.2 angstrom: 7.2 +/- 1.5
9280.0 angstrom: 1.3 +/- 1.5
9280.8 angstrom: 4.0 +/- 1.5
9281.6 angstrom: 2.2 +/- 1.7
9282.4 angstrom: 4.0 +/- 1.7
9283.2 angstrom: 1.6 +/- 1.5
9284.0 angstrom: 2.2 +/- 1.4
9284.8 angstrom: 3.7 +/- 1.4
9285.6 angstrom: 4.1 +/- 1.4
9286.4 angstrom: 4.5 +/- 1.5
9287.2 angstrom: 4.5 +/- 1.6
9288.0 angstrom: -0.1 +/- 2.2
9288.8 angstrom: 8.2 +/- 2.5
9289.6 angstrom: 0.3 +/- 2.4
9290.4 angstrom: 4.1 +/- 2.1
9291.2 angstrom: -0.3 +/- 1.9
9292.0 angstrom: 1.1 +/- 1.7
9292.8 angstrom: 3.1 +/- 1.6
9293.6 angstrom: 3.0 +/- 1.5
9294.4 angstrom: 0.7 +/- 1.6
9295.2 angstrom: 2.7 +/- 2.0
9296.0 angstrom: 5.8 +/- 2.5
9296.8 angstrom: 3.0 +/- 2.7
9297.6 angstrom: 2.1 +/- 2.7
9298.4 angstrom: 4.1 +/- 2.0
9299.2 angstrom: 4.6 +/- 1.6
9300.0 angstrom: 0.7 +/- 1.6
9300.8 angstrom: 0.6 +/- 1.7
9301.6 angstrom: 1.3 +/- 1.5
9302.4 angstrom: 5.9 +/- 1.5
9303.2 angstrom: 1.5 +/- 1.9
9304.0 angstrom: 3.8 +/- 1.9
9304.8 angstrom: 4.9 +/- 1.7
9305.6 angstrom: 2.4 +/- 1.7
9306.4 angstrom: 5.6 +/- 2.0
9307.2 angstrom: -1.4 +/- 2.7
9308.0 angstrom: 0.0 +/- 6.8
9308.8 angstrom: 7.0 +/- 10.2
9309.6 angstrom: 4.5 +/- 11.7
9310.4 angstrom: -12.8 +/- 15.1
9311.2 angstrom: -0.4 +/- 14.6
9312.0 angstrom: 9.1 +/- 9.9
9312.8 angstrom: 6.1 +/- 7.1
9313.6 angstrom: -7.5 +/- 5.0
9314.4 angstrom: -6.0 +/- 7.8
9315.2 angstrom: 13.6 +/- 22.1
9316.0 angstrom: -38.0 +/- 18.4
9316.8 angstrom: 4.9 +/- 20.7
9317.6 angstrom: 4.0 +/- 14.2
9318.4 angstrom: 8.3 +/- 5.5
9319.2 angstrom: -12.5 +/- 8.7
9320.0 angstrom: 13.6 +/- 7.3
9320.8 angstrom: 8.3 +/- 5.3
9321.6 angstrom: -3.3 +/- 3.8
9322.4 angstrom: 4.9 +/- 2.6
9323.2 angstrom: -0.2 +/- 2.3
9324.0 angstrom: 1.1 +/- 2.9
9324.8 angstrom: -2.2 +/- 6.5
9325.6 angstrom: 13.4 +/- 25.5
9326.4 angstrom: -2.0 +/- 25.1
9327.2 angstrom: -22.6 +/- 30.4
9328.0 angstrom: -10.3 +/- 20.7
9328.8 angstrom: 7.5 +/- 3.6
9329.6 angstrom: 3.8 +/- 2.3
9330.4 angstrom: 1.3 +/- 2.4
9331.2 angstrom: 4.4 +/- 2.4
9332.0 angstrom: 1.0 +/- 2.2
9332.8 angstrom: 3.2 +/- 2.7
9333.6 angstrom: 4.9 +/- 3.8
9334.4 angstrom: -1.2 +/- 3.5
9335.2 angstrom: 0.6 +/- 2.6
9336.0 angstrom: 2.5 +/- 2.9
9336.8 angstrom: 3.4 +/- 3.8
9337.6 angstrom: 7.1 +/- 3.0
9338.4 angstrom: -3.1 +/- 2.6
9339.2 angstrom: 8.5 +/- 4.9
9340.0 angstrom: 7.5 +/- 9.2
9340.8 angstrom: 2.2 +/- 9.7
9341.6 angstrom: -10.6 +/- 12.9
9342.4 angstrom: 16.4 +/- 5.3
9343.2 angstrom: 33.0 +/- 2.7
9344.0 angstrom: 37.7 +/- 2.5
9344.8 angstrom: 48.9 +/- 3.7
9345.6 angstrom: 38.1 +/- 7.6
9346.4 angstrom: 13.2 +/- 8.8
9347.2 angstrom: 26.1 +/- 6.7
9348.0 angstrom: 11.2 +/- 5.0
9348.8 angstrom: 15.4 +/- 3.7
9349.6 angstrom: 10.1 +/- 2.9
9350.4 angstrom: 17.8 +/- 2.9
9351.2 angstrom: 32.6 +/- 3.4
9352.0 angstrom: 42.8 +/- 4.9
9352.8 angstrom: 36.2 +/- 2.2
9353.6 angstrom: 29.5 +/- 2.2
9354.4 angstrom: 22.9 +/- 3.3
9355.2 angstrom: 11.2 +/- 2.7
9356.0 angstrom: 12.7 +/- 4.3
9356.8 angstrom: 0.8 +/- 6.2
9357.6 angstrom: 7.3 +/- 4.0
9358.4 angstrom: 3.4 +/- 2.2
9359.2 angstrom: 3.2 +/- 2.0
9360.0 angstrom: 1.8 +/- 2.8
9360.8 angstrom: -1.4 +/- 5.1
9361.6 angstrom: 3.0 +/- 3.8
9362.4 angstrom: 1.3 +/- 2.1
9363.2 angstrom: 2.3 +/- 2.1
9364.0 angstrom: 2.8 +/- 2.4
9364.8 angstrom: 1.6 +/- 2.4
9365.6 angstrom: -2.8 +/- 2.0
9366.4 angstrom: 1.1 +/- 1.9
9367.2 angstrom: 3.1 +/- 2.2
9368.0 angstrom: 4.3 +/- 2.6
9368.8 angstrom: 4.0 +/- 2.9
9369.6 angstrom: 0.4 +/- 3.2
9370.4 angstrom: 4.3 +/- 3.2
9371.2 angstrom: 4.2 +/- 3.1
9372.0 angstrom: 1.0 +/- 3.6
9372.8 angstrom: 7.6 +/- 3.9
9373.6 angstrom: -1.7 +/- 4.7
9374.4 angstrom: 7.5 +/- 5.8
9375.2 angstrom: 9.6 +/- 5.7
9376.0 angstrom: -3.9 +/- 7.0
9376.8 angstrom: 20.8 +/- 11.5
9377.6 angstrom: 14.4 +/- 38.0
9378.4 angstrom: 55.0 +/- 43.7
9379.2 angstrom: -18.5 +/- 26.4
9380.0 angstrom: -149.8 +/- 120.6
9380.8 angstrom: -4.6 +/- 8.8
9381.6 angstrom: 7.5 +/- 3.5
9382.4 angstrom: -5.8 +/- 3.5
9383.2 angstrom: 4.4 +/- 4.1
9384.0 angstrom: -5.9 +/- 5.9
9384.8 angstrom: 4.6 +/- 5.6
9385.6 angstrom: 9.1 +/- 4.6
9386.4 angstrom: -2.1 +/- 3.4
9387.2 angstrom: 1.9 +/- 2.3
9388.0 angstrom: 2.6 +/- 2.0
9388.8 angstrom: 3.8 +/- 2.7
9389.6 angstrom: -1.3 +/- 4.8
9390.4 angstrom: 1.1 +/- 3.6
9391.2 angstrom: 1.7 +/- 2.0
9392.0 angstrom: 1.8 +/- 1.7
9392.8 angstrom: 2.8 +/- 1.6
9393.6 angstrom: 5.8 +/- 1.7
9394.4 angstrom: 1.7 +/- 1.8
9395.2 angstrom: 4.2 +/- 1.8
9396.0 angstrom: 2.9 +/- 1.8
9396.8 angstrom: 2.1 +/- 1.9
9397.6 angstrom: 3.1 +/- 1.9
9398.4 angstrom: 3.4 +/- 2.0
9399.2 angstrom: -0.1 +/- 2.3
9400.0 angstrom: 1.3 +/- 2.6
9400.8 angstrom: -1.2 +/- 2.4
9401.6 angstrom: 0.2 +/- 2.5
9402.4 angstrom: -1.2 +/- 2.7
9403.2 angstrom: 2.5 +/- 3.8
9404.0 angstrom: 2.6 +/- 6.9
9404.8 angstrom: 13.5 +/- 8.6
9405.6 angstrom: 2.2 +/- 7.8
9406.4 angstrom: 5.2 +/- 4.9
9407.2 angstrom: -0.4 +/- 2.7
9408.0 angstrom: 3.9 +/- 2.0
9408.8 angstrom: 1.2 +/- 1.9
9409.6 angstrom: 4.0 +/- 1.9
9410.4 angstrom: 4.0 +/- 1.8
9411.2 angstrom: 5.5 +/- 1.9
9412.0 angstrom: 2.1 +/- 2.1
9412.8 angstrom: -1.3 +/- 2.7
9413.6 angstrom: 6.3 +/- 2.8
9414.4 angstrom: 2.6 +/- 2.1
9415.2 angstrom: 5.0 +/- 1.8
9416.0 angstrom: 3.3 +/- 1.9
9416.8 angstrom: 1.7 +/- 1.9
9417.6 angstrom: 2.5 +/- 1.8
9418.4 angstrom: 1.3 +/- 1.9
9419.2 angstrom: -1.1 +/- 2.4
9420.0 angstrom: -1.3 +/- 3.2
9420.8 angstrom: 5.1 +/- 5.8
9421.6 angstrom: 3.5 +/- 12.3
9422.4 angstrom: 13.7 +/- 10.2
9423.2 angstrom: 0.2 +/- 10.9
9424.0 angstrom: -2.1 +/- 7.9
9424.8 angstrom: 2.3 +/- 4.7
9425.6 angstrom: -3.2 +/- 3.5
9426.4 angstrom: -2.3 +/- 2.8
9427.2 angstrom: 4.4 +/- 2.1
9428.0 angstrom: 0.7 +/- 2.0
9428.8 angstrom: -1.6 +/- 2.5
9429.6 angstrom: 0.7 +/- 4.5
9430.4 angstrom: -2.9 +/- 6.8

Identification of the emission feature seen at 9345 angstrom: [O III]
